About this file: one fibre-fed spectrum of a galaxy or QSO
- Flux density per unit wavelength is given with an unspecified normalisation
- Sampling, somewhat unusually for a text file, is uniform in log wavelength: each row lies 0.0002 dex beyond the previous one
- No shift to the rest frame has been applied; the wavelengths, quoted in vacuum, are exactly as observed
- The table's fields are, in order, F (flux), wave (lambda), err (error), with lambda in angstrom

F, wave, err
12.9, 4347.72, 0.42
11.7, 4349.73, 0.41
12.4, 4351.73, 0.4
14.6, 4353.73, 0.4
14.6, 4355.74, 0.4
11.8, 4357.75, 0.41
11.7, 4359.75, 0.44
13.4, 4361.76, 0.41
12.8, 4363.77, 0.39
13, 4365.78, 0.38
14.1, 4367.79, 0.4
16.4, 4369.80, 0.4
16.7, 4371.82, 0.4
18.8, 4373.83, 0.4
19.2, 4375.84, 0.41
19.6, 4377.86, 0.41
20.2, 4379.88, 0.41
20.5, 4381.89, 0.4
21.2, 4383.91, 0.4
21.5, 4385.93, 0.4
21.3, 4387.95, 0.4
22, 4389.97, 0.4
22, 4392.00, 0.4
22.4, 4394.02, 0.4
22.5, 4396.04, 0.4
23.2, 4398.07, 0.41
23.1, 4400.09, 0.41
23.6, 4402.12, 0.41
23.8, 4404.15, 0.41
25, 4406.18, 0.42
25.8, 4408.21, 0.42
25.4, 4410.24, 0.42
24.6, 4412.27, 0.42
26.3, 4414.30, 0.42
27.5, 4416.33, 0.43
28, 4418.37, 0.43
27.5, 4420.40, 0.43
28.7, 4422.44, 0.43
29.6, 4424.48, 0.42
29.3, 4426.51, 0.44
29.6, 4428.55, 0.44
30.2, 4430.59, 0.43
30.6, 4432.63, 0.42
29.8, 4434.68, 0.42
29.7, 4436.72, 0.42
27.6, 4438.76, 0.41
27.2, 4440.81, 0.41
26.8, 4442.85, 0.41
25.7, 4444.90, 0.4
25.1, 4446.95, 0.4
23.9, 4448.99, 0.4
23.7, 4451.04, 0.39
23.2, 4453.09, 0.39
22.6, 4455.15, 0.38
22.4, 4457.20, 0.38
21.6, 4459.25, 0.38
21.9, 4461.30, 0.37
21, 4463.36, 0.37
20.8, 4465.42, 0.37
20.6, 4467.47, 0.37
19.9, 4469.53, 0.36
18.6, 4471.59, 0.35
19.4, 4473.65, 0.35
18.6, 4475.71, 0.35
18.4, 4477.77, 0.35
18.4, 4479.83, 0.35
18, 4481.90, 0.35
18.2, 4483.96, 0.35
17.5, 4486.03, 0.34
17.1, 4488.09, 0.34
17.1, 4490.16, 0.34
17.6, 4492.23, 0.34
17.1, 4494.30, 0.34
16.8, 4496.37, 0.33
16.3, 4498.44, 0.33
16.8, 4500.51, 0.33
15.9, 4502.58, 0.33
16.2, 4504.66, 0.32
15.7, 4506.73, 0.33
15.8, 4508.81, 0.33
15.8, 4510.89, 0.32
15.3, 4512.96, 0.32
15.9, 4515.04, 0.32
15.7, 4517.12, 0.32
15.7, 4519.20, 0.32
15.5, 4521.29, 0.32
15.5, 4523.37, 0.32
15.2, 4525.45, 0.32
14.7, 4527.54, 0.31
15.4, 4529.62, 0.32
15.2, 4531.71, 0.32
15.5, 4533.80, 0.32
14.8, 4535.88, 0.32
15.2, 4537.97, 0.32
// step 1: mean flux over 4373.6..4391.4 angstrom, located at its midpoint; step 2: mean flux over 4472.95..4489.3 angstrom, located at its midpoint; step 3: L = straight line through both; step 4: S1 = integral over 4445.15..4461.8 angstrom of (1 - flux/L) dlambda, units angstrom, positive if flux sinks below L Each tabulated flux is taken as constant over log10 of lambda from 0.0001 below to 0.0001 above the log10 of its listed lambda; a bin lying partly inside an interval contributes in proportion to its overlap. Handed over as -3.9 angstrom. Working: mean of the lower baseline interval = 20.6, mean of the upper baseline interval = 18.2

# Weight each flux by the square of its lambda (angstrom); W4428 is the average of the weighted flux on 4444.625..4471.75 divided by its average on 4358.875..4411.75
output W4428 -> 1.14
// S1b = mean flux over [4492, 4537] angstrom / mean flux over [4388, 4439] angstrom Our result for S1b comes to 0.60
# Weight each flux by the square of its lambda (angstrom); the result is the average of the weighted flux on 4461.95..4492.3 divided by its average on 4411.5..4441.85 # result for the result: 0.68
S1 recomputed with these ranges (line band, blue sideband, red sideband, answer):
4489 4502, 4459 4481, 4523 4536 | 0.7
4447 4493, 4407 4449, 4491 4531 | 3.4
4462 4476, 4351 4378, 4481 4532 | -3.6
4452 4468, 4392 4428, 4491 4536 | -0.7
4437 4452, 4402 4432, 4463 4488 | -1.7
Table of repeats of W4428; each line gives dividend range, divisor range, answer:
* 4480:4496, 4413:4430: 0.64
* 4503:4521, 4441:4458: 0.67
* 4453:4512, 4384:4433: 0.75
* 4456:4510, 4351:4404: 1.05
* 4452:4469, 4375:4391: 1.09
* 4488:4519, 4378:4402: 0.79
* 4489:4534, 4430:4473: 0.67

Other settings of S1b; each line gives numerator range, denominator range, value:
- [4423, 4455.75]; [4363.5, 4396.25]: 1.42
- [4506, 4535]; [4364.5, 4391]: 0.83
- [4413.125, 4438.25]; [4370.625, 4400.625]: 1.38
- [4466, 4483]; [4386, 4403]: 0.85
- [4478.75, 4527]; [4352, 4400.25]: 0.91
